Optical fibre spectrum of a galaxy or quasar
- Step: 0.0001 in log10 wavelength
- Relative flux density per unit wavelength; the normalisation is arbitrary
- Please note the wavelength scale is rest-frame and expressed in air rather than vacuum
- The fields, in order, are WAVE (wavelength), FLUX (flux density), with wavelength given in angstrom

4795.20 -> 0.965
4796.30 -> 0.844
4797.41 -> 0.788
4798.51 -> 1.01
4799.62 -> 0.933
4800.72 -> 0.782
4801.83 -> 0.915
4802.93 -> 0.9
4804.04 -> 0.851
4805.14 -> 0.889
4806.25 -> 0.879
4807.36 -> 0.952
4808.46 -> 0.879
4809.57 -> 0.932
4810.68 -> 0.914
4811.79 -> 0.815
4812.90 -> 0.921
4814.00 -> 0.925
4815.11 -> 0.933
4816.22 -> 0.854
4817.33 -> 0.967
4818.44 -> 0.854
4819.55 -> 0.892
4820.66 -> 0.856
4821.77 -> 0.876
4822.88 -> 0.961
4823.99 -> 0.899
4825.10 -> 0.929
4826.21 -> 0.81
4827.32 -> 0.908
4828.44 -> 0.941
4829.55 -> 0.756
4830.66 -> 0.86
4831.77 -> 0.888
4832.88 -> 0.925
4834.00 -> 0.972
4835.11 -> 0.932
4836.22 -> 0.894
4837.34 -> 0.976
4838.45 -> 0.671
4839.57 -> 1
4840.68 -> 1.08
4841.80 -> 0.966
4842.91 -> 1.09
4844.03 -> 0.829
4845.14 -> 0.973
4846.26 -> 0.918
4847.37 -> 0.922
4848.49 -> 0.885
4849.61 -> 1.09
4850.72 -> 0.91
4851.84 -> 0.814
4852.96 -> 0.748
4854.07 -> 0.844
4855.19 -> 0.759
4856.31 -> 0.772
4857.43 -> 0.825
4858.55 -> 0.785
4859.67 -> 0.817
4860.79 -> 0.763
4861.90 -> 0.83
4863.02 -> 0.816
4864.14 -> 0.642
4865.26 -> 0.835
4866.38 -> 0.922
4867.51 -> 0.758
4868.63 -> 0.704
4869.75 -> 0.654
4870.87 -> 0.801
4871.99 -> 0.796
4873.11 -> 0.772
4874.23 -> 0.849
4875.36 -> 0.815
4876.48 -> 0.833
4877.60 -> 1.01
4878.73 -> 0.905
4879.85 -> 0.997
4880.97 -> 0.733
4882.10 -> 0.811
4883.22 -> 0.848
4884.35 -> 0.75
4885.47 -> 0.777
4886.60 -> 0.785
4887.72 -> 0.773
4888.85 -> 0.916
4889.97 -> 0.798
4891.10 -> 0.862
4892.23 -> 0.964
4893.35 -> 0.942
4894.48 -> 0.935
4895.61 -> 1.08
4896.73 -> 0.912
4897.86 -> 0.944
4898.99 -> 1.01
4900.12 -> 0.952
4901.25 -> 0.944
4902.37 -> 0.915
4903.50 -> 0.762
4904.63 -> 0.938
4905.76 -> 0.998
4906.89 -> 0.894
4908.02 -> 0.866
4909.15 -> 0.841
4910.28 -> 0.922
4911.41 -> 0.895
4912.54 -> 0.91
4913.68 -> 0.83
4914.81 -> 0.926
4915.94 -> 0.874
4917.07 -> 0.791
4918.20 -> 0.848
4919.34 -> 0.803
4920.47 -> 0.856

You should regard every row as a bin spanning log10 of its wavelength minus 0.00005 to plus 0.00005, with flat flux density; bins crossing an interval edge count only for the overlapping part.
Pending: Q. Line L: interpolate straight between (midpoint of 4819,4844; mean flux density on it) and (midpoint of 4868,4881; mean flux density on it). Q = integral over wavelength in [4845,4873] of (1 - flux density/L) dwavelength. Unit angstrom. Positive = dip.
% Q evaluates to 1.2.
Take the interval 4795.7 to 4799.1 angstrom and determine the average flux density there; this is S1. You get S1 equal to 0.882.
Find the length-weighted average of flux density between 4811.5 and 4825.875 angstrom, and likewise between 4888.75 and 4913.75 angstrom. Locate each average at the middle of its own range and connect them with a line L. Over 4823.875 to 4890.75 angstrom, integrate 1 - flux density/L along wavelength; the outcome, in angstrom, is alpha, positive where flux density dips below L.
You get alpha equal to 3.9 angstrom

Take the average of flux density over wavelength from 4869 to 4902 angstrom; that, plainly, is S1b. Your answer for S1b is 0.868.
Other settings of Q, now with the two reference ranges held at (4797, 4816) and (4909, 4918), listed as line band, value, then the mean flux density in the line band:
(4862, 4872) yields 1.3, 0.771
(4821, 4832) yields 0.1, 0.882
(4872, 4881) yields 0.1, 0.868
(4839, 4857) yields -0.5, 0.912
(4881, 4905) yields -0.1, 0.883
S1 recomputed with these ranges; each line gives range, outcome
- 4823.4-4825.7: 0.914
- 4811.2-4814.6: 0.889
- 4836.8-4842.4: 0.94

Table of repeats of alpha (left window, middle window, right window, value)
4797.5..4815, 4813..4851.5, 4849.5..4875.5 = -2.9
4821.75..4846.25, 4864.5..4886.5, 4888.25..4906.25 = 2.6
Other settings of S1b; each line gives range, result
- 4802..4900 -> 0.874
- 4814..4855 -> 0.905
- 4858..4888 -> 0.807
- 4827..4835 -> 0.894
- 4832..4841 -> 0.926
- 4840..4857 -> 0.907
